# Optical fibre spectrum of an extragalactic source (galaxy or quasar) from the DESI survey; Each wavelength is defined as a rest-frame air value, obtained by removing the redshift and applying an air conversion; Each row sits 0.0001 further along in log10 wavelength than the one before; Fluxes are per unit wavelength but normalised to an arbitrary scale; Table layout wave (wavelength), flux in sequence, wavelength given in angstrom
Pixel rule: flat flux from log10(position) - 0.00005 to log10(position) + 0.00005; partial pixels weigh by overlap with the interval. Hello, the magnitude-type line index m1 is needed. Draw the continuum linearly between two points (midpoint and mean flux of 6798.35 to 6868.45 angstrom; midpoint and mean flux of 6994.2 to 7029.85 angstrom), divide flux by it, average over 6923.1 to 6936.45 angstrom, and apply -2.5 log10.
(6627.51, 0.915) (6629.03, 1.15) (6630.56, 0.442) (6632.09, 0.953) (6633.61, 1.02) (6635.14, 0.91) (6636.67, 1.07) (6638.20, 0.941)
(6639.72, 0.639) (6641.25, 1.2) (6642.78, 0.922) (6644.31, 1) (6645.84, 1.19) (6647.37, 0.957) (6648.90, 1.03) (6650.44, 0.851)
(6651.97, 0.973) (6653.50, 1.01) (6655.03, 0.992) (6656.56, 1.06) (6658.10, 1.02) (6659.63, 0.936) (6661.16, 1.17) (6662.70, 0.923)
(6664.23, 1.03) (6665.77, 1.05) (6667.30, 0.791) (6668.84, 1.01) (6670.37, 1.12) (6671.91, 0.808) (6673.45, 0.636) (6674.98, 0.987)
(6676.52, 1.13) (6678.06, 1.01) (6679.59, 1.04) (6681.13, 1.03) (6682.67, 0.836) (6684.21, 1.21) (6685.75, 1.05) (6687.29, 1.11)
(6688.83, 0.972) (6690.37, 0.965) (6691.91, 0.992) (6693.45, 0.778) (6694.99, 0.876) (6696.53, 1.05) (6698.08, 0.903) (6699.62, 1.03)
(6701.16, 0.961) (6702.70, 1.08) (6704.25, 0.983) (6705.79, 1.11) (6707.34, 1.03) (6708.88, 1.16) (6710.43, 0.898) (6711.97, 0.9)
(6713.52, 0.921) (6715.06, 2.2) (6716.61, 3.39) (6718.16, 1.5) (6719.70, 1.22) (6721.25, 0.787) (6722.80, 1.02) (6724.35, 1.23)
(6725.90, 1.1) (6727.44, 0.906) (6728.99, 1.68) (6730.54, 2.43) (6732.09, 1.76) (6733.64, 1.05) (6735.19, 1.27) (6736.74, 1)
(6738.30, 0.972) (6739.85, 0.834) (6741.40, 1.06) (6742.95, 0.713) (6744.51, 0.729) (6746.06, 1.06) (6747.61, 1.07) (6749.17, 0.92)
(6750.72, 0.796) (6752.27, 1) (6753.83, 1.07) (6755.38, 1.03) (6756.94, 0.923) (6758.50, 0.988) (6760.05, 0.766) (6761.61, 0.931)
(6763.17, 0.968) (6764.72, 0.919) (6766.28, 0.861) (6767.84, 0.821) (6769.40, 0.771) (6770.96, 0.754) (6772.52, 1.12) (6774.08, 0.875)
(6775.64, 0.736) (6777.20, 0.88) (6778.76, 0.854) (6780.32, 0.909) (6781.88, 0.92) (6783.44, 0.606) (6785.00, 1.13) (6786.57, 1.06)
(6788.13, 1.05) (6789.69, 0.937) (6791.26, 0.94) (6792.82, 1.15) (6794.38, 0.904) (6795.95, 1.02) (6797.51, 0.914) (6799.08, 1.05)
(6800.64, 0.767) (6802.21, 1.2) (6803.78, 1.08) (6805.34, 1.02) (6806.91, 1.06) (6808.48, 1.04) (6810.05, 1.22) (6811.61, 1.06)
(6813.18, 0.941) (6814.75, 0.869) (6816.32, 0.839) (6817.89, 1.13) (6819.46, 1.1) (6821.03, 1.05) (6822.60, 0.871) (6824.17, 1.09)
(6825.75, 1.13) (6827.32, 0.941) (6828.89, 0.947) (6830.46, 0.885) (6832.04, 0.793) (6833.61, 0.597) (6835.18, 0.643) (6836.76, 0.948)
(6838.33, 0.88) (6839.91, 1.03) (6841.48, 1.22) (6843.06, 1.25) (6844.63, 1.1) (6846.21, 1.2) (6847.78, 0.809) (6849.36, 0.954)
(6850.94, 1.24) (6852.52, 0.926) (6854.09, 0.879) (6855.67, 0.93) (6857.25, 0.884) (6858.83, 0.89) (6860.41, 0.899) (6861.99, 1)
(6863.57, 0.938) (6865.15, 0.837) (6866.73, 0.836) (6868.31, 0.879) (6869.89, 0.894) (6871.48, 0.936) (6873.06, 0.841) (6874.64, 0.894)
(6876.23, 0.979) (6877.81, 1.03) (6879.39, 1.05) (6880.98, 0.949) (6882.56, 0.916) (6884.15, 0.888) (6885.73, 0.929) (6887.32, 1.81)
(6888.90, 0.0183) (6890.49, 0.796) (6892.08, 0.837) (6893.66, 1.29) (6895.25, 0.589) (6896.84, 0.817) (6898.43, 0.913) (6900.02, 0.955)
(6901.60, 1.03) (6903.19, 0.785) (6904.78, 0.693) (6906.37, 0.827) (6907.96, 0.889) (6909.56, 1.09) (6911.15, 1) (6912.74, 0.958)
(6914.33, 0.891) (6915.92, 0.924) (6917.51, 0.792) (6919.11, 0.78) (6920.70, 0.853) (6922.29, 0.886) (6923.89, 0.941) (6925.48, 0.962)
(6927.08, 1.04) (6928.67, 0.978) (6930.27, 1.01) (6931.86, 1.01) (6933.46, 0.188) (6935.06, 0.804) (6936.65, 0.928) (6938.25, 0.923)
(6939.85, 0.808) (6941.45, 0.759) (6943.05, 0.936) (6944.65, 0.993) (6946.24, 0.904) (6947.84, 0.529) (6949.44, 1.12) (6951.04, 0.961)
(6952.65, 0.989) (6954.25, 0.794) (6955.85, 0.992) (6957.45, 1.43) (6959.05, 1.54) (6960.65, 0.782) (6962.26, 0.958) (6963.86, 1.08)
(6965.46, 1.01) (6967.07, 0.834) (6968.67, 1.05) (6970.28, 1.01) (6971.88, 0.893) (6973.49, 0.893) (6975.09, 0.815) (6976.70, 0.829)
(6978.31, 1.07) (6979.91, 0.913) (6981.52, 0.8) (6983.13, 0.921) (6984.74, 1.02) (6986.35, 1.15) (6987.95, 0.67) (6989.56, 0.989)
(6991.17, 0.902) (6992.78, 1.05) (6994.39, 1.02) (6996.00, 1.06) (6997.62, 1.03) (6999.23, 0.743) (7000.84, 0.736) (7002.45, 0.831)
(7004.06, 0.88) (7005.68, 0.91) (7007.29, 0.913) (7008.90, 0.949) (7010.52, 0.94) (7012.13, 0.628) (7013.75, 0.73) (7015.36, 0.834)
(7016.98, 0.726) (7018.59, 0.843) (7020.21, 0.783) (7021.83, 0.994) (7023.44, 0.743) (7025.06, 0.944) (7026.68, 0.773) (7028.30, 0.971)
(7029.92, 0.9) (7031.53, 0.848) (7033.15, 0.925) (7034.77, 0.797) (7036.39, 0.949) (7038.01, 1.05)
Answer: 0.05 mag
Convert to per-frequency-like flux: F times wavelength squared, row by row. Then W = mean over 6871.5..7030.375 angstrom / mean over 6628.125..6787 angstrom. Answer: 0.94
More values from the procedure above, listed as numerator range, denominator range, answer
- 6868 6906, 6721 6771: 0.90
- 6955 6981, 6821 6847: 1.07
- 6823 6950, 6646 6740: 0.87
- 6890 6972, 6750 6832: 1.00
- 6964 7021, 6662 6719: 0.90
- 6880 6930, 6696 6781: 0.87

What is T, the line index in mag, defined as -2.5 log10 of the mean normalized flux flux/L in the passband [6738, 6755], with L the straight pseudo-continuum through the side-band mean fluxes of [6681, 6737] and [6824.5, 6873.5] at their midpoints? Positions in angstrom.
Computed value 0.21 mag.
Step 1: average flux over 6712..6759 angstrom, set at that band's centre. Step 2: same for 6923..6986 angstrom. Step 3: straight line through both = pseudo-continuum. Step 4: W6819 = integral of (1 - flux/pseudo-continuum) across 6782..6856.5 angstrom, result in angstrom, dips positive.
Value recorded 8.2 angstrom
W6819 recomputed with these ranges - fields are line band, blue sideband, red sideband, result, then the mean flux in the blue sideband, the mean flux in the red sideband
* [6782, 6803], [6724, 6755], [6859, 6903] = 1.43 angstrom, 1.13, 0.915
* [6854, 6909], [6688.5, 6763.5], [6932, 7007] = 5.20 angstrom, 1.12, 0.923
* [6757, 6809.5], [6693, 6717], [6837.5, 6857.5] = 7.31 angstrom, 1.18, 1.03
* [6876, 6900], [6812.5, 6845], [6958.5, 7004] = 0.90 angstrom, 0.963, 0.946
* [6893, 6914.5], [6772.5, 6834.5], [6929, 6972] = 0.86 angstrom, 0.965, 0.936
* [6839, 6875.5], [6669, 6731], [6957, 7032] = 2.04 angstrom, 1.14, 0.92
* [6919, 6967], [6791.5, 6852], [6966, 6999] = 1.28 angstrom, 0.998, 0.943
